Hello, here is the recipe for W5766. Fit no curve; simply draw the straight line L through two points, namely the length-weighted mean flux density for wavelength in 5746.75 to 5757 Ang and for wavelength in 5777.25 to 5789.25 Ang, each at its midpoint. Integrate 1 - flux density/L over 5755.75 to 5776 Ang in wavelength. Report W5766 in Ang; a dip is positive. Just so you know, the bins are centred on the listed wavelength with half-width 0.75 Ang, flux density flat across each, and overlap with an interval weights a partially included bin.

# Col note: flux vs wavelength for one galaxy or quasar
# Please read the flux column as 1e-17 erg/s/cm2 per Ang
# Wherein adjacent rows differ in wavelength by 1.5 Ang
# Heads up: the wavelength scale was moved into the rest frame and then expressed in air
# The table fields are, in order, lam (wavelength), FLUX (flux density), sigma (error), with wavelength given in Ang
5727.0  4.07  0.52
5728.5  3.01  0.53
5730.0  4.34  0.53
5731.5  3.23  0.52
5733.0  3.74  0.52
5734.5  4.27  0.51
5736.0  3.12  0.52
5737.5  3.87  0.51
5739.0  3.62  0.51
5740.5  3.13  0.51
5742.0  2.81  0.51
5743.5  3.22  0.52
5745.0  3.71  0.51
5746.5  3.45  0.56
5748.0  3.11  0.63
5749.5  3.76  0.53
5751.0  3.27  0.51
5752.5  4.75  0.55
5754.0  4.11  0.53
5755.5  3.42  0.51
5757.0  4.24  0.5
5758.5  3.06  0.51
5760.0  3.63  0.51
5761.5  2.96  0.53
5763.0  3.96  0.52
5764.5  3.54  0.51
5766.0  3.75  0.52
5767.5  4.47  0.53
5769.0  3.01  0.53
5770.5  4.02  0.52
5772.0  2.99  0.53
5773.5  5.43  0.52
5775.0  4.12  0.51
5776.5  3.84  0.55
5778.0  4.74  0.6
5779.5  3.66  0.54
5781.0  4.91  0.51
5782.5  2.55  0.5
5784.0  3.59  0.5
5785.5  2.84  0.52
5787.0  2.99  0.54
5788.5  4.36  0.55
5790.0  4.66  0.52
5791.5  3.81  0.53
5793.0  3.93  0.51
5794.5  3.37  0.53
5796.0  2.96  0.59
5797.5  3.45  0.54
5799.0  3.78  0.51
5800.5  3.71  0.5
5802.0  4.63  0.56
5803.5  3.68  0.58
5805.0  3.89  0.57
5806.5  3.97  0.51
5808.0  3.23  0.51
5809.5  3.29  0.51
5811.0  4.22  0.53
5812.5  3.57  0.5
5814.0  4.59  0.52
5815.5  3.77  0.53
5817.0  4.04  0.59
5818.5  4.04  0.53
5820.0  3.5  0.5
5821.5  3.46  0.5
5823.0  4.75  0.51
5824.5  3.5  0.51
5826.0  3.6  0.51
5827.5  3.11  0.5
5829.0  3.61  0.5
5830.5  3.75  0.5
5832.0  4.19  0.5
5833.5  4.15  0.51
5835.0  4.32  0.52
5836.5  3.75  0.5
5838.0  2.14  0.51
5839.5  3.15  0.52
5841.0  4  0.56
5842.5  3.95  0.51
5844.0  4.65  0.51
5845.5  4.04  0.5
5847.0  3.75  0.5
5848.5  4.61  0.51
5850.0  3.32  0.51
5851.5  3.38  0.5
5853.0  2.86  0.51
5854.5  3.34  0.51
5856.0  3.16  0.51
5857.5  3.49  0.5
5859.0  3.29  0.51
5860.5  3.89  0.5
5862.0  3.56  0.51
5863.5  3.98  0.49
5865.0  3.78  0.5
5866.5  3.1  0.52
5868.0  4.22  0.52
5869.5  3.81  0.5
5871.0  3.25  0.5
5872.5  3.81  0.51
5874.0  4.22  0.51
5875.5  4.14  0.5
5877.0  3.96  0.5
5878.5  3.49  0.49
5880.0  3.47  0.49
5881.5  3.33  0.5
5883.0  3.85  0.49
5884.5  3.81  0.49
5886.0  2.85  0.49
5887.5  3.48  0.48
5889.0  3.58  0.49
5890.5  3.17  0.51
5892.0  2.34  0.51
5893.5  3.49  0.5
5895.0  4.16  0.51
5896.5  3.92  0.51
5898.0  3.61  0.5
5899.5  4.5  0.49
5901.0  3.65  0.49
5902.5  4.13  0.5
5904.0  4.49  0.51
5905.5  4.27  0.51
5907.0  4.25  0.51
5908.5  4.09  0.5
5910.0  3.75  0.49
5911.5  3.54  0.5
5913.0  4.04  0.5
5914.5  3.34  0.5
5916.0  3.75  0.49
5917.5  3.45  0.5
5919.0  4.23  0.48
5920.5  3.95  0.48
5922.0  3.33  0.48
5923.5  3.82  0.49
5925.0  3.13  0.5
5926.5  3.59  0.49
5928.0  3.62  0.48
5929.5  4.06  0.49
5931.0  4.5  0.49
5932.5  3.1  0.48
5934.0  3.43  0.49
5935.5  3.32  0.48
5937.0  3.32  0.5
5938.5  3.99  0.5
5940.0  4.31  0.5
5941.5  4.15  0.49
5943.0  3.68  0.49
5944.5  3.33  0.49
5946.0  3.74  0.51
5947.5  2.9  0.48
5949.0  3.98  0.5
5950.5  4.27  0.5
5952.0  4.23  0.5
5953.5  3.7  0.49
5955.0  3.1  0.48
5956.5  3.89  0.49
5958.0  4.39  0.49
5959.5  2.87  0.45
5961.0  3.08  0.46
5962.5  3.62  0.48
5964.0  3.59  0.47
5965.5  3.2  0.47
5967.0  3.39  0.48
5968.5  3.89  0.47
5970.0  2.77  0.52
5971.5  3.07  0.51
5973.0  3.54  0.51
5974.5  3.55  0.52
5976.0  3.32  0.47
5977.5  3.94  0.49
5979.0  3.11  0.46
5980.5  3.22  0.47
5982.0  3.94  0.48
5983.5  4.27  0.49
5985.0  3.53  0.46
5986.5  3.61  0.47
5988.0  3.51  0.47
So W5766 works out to -0.2 Ang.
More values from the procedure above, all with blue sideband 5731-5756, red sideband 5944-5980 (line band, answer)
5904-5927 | -1.7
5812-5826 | -1.4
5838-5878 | -1.6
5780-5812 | -1.3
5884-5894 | 0.9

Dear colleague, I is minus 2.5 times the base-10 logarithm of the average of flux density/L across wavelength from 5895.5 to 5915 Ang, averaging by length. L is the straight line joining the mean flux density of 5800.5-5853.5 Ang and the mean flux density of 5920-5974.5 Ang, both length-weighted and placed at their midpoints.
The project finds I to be -0.09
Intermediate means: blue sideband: 3.79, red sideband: 3.6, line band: 3.98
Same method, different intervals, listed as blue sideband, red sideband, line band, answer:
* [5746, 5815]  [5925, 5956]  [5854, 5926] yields 0.01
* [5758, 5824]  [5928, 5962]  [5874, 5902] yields 0.03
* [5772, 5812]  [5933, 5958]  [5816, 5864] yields 0.03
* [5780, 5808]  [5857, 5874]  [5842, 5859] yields 0.01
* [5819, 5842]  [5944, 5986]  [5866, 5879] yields -0.05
